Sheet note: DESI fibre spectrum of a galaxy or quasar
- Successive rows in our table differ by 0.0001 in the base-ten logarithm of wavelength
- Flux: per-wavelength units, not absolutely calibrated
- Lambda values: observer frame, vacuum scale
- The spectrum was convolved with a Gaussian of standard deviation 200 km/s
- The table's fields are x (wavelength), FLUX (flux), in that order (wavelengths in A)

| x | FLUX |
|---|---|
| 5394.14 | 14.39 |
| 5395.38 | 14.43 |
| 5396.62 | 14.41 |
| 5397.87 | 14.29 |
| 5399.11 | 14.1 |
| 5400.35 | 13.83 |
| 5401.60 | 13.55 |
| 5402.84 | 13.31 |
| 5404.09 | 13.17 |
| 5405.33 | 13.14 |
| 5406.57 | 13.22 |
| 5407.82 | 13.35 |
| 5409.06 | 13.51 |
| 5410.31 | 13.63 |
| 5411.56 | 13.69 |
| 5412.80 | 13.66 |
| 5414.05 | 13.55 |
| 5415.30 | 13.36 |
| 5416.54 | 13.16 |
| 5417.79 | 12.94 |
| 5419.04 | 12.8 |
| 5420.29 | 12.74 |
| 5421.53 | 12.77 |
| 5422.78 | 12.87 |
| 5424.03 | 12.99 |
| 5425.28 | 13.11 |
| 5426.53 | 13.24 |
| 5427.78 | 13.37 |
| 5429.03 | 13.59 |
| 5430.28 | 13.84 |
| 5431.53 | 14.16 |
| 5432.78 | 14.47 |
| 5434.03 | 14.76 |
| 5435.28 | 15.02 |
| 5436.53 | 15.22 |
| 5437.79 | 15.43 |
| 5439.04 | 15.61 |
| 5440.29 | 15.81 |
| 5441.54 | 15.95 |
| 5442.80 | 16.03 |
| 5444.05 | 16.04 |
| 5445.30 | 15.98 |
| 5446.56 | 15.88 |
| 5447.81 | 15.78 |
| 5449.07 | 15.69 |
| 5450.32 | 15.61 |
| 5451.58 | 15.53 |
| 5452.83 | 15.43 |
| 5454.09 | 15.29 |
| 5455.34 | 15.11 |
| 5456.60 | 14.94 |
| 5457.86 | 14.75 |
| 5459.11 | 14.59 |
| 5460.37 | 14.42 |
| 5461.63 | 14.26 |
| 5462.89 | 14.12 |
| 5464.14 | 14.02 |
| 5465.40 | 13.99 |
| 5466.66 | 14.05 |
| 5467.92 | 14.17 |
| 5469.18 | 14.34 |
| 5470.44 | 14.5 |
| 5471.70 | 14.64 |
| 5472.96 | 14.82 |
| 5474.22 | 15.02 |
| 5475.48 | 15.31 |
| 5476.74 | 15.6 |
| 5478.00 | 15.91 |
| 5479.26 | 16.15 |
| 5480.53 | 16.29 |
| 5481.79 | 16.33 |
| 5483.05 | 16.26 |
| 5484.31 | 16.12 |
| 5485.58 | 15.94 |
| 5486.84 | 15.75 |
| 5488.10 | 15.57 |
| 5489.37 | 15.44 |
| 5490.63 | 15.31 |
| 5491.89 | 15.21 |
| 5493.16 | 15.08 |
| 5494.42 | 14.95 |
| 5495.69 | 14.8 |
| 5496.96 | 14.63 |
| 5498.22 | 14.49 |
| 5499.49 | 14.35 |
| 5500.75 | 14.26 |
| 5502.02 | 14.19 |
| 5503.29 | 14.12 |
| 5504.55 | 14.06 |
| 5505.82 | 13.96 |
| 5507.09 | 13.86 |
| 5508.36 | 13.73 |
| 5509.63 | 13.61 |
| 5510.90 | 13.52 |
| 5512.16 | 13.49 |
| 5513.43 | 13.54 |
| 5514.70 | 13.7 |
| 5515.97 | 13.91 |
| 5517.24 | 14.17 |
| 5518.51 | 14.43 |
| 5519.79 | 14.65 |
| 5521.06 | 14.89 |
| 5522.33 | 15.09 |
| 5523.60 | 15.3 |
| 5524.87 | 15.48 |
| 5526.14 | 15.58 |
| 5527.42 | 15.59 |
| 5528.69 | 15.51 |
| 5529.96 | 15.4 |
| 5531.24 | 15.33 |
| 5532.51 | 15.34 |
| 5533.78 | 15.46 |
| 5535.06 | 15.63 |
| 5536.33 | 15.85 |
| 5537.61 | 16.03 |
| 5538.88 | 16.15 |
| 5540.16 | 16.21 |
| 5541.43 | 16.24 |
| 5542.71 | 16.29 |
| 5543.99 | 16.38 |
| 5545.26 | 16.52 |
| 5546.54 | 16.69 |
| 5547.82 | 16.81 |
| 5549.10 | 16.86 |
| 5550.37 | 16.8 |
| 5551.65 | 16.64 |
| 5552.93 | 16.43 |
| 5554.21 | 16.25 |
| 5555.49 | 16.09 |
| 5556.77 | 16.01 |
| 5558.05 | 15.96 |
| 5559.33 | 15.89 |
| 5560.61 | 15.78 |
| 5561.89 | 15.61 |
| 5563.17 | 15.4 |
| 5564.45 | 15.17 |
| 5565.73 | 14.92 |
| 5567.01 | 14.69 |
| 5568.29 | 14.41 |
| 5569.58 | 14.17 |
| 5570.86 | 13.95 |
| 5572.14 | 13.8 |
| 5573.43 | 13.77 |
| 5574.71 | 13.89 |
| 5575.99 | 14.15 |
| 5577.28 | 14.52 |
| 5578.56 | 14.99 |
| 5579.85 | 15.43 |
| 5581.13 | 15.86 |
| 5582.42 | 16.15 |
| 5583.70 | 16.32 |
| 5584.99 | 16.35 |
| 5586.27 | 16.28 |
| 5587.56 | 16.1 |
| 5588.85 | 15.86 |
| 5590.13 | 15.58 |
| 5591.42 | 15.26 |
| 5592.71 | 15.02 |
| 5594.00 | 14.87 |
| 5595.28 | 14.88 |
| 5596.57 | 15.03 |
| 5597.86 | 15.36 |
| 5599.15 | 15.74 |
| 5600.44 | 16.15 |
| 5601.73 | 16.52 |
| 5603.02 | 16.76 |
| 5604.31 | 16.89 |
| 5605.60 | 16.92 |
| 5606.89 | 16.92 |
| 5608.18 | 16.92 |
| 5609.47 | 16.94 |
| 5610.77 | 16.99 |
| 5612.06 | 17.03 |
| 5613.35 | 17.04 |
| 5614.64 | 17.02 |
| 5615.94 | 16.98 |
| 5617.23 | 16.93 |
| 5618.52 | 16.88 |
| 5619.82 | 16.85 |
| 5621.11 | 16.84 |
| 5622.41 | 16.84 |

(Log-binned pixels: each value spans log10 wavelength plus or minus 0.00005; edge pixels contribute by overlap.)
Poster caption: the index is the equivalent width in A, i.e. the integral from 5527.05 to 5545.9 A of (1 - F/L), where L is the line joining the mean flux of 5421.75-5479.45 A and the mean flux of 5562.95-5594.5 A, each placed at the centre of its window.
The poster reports -1.1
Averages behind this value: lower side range 14.8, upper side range 15.1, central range 15.9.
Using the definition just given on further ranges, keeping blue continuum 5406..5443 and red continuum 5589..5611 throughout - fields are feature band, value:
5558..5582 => 1.25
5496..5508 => 0.50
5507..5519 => 0.95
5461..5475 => 0.06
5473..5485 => -1.05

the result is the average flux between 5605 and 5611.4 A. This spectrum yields 16.9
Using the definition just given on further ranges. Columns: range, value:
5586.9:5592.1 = 15.7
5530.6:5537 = 15.5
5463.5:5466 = 14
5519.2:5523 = 14.9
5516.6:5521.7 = 14.5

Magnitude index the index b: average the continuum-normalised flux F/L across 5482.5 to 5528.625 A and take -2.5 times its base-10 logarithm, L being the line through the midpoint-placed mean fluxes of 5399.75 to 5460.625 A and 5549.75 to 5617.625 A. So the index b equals 0.02 mag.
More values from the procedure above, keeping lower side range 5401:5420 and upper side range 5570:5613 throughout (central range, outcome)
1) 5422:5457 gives -0.09 mag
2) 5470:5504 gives -0.07 mag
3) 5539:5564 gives -0.08 mag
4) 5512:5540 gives -0.02 mag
